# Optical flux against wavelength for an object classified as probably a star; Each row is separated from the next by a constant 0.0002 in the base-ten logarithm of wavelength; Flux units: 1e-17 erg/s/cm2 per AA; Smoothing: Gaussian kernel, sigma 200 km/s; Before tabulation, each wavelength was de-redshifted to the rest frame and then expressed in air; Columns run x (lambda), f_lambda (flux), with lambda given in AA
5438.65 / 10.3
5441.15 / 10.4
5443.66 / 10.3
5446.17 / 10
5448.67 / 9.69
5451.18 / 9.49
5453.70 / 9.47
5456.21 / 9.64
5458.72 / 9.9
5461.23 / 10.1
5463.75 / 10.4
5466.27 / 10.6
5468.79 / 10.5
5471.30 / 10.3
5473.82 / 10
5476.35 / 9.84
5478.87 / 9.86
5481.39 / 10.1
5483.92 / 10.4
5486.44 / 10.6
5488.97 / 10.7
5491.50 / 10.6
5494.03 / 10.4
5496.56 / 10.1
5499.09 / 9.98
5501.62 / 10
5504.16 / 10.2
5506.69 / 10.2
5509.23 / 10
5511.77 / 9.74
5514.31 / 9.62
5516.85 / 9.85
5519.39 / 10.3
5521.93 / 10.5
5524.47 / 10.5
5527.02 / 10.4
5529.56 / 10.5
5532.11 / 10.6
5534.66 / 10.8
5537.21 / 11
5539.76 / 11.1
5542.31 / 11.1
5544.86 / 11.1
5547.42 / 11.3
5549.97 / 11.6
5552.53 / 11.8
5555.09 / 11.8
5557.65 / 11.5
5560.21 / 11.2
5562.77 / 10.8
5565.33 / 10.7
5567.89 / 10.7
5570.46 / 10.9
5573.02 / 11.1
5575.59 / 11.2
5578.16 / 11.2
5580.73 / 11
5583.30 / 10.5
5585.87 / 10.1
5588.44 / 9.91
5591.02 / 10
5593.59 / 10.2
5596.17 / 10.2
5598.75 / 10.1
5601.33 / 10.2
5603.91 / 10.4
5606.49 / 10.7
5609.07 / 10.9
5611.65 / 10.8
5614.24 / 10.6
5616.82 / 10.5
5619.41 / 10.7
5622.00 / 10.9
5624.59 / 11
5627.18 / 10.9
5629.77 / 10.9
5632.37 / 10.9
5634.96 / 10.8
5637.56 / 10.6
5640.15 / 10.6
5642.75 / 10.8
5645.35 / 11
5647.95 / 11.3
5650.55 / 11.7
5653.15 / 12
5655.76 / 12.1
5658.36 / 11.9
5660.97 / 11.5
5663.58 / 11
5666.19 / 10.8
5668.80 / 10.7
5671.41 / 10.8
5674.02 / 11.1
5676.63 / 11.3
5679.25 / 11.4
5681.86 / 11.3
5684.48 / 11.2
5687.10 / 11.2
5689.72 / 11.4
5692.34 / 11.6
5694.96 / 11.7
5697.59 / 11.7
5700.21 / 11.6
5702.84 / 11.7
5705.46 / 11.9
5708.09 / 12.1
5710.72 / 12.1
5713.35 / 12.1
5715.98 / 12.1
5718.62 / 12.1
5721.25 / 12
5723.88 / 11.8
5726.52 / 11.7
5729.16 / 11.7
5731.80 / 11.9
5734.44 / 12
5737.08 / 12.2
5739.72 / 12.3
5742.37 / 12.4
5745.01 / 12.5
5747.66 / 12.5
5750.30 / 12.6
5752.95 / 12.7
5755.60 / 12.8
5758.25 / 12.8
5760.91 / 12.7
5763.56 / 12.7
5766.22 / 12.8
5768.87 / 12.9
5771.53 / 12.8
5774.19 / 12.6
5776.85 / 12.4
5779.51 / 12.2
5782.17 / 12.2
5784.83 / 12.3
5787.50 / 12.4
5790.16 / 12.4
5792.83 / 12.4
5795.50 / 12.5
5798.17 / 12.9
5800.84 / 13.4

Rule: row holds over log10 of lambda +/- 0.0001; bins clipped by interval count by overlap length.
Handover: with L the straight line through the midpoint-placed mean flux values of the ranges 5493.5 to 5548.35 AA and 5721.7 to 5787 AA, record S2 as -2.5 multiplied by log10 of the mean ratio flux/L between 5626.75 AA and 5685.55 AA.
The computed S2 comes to 0.04 mag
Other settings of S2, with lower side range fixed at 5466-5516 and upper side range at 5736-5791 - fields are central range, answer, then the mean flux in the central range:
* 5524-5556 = -0.045 mag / 11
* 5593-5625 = 0.065 mag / 10.5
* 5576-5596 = 0.057 mag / 10.4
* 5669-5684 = 0.060 mag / 11.1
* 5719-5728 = 0.029 mag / 11.9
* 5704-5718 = 0.002 mag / 12.1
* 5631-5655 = 0.038 mag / 11.1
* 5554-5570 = -0.031 mag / 11.1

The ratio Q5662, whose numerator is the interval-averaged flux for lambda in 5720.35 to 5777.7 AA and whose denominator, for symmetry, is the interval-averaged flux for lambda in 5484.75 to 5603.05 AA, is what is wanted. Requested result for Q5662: 1.2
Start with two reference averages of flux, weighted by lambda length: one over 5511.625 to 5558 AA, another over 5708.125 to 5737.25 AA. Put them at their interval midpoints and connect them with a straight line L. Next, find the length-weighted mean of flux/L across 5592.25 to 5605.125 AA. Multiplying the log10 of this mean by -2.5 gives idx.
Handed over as 0.10 mag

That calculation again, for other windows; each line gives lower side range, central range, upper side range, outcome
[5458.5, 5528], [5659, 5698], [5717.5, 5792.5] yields 0.047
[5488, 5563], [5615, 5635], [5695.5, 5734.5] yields 0.047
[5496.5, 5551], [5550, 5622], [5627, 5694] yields 0.006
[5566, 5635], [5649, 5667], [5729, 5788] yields -0.027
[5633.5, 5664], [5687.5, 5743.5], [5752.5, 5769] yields 0.024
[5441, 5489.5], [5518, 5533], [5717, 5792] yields 0.011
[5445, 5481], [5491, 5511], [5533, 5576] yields 0.033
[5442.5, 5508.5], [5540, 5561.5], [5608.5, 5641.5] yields -0.095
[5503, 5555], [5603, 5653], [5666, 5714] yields 0.027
